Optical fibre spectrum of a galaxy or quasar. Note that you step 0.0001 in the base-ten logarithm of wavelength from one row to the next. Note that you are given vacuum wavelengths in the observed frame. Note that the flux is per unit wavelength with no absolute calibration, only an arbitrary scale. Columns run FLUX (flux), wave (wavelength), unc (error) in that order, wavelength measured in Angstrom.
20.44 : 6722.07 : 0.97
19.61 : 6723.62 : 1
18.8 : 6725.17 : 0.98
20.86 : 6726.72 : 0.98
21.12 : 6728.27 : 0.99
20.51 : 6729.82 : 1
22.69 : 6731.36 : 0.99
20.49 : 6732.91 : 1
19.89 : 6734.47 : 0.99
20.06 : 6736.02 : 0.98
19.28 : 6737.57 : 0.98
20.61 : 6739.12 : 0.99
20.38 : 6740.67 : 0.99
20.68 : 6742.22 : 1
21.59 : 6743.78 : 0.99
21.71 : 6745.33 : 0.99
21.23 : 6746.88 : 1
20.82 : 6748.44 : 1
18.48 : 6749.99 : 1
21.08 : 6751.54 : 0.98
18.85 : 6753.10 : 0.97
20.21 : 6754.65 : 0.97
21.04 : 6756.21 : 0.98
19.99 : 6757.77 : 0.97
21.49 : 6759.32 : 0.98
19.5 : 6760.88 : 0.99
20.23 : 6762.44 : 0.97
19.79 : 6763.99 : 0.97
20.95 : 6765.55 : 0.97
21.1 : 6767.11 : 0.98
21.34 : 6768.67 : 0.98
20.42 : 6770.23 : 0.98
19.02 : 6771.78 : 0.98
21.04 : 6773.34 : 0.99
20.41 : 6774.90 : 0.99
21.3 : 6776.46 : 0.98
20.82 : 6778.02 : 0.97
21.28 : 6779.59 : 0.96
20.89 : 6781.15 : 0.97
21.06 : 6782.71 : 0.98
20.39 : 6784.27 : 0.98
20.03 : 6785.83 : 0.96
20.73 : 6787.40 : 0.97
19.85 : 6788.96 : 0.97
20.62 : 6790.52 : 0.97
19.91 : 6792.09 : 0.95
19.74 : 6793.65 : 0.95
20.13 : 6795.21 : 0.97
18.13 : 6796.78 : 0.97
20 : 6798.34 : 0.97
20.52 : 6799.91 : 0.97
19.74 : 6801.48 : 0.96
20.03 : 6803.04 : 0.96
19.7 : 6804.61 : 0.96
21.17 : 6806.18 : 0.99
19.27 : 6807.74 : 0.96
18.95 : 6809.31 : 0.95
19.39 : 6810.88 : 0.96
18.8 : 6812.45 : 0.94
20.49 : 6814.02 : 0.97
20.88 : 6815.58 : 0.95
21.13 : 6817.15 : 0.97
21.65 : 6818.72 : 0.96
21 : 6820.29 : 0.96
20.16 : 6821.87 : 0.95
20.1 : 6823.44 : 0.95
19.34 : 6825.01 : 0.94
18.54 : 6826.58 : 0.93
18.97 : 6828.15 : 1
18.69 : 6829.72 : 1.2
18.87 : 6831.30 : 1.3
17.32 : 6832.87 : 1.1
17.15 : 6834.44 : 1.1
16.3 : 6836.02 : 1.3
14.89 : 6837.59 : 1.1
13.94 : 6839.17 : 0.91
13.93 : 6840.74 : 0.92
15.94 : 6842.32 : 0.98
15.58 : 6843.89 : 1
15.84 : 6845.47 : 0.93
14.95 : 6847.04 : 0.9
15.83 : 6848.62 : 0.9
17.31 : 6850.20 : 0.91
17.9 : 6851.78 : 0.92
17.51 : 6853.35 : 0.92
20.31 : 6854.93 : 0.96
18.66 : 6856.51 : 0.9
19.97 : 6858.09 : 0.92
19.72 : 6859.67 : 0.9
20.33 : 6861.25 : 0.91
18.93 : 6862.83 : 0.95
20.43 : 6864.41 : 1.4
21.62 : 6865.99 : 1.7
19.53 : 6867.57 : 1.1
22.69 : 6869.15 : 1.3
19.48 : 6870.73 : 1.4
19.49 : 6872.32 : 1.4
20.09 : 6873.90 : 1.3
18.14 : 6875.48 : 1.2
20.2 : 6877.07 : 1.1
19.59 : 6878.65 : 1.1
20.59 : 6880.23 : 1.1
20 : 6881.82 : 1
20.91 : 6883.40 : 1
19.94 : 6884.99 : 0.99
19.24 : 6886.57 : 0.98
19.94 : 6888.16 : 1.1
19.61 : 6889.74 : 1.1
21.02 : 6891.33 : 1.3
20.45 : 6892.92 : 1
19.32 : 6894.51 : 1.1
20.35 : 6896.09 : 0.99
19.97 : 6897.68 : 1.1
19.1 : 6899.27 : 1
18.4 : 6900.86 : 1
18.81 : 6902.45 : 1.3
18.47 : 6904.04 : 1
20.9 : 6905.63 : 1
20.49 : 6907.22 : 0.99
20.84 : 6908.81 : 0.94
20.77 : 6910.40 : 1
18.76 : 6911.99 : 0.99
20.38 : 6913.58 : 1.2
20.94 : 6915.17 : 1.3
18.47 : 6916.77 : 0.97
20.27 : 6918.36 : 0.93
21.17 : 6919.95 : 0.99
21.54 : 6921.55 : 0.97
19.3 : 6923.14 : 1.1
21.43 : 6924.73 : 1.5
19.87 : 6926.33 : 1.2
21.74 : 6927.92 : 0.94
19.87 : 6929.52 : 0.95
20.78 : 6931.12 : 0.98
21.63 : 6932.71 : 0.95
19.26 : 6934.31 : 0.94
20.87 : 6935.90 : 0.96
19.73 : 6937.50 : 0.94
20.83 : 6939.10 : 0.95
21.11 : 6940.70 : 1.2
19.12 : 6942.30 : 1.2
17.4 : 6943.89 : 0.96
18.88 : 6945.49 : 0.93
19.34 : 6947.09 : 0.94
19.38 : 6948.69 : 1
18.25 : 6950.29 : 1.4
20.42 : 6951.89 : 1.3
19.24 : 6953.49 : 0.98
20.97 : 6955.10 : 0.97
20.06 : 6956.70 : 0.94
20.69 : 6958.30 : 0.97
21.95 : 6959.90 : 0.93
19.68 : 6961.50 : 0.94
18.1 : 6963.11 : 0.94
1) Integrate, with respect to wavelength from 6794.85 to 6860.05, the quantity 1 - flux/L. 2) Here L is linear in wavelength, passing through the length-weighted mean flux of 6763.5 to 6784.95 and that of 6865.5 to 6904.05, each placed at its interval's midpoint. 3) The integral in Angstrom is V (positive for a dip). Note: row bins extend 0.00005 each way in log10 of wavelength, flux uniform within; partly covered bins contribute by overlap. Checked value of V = 5.8 Angstrom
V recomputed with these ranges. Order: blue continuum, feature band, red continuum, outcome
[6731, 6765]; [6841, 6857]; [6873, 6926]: 2.6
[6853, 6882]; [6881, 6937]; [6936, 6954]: -1.3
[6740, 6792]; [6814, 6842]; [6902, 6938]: 2.8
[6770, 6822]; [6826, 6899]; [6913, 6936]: 6.0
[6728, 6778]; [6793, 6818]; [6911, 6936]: 0.7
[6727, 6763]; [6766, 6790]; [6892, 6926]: -0.3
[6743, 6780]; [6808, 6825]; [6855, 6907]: 0.1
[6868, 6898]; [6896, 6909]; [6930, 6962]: 0.3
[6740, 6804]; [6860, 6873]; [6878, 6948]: -0.1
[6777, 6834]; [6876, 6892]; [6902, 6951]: -0.1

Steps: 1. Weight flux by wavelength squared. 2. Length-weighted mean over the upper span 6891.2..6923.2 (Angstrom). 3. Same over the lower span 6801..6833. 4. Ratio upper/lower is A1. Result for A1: 1.04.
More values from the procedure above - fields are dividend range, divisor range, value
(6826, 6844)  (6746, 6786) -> 0.83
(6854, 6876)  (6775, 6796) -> 1.00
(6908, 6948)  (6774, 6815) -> 1.04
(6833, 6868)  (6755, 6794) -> 0.87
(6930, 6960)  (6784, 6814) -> 1.05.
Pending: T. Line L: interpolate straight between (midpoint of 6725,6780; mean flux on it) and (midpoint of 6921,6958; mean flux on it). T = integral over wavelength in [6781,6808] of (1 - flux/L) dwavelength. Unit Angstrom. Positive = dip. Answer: 0.4 Angstrom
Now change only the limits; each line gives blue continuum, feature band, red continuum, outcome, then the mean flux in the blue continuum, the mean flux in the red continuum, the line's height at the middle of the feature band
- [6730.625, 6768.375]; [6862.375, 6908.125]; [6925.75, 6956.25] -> 0.4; 20.5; 19.9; 20.1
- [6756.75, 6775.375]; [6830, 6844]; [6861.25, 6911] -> 2.8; 20.5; 20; 20.2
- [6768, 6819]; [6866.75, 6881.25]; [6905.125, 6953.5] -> 0.1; 20.3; 20.1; 20.2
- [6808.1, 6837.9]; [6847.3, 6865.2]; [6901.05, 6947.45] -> 0.7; 19.2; 20.1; 19.5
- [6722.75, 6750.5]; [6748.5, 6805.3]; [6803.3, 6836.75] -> -0.8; 20.5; 19.4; 20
